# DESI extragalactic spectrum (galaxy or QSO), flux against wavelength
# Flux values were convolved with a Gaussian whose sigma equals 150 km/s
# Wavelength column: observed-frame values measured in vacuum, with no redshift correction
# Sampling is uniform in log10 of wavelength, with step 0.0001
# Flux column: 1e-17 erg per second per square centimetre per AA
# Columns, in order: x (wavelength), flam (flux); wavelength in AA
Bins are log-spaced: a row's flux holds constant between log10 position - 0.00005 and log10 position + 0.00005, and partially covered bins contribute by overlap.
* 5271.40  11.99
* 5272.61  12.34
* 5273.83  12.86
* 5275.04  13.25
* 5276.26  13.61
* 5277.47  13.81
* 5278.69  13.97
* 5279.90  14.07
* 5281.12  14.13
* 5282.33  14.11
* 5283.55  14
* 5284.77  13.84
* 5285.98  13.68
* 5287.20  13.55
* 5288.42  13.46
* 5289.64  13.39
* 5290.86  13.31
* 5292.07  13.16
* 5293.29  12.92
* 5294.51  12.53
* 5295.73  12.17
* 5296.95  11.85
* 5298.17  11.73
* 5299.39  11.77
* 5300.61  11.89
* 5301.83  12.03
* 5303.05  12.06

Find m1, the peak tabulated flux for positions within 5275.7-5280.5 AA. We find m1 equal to 14.07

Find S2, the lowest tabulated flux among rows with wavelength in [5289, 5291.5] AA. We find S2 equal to 13.31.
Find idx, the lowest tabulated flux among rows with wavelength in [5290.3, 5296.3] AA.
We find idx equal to 12.17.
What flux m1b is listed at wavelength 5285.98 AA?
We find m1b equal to 13.68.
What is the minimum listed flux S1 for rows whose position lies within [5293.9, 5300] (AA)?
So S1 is 11.73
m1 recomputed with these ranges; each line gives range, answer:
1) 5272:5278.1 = 13.81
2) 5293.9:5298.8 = 12.53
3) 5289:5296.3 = 13.39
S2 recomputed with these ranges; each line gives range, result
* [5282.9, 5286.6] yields 13.68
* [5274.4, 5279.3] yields 13.25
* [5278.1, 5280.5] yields 13.97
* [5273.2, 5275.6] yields 12.86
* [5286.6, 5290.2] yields 13.39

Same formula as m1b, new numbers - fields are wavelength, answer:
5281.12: 14.13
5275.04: 13.25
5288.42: 13.46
